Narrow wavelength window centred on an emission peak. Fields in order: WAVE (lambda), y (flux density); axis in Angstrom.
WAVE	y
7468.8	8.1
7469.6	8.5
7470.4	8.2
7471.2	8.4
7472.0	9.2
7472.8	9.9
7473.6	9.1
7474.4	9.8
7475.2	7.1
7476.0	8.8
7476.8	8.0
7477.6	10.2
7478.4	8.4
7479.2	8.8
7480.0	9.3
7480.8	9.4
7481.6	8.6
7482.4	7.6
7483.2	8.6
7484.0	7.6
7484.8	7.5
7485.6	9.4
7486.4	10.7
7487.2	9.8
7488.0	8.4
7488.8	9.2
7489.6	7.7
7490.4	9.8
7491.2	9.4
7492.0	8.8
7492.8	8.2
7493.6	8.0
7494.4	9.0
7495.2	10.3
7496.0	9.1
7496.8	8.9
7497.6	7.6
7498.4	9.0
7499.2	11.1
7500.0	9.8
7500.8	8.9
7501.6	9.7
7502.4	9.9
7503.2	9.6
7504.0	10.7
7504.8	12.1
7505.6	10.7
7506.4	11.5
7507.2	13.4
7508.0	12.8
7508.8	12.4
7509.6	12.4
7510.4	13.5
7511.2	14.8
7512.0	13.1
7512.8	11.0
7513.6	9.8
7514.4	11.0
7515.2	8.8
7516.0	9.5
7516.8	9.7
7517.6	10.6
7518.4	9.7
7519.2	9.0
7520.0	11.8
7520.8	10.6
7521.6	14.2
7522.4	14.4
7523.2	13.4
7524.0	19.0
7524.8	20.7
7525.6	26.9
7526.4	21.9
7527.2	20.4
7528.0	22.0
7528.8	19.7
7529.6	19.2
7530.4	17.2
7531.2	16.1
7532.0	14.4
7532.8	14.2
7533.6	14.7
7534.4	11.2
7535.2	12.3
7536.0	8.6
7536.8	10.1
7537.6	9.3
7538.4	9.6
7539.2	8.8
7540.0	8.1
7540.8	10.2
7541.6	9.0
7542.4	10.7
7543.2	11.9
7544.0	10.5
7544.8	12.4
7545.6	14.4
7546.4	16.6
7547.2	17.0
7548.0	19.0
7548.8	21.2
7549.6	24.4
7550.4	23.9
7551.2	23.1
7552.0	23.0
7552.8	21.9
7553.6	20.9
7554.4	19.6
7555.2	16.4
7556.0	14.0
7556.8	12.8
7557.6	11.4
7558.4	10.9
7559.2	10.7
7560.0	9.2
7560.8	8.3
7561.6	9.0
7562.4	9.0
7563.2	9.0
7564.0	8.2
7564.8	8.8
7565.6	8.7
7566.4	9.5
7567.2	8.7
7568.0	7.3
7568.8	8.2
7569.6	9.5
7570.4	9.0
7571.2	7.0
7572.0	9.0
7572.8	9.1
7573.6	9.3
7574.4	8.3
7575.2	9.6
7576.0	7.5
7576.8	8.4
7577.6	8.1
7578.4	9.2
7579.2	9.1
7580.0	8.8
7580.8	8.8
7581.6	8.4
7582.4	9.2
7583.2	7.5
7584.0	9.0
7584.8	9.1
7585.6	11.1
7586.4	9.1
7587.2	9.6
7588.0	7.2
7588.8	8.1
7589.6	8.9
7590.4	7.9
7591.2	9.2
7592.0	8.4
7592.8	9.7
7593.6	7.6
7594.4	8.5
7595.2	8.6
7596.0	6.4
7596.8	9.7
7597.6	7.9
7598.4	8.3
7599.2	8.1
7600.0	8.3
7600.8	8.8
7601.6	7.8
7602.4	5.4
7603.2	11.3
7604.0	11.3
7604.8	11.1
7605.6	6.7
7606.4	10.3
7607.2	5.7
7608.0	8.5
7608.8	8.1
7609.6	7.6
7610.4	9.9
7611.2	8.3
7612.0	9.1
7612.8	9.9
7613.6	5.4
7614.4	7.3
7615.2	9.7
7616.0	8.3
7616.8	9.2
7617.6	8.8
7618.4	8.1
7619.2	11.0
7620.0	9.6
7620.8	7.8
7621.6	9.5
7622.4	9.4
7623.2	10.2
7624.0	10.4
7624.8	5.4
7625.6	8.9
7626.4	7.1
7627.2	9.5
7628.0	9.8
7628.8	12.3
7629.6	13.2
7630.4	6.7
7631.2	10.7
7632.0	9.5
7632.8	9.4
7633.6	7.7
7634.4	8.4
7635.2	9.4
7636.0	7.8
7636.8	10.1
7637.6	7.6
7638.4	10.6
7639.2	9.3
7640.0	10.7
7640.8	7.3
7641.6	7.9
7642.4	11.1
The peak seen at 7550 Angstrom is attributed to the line [N II]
